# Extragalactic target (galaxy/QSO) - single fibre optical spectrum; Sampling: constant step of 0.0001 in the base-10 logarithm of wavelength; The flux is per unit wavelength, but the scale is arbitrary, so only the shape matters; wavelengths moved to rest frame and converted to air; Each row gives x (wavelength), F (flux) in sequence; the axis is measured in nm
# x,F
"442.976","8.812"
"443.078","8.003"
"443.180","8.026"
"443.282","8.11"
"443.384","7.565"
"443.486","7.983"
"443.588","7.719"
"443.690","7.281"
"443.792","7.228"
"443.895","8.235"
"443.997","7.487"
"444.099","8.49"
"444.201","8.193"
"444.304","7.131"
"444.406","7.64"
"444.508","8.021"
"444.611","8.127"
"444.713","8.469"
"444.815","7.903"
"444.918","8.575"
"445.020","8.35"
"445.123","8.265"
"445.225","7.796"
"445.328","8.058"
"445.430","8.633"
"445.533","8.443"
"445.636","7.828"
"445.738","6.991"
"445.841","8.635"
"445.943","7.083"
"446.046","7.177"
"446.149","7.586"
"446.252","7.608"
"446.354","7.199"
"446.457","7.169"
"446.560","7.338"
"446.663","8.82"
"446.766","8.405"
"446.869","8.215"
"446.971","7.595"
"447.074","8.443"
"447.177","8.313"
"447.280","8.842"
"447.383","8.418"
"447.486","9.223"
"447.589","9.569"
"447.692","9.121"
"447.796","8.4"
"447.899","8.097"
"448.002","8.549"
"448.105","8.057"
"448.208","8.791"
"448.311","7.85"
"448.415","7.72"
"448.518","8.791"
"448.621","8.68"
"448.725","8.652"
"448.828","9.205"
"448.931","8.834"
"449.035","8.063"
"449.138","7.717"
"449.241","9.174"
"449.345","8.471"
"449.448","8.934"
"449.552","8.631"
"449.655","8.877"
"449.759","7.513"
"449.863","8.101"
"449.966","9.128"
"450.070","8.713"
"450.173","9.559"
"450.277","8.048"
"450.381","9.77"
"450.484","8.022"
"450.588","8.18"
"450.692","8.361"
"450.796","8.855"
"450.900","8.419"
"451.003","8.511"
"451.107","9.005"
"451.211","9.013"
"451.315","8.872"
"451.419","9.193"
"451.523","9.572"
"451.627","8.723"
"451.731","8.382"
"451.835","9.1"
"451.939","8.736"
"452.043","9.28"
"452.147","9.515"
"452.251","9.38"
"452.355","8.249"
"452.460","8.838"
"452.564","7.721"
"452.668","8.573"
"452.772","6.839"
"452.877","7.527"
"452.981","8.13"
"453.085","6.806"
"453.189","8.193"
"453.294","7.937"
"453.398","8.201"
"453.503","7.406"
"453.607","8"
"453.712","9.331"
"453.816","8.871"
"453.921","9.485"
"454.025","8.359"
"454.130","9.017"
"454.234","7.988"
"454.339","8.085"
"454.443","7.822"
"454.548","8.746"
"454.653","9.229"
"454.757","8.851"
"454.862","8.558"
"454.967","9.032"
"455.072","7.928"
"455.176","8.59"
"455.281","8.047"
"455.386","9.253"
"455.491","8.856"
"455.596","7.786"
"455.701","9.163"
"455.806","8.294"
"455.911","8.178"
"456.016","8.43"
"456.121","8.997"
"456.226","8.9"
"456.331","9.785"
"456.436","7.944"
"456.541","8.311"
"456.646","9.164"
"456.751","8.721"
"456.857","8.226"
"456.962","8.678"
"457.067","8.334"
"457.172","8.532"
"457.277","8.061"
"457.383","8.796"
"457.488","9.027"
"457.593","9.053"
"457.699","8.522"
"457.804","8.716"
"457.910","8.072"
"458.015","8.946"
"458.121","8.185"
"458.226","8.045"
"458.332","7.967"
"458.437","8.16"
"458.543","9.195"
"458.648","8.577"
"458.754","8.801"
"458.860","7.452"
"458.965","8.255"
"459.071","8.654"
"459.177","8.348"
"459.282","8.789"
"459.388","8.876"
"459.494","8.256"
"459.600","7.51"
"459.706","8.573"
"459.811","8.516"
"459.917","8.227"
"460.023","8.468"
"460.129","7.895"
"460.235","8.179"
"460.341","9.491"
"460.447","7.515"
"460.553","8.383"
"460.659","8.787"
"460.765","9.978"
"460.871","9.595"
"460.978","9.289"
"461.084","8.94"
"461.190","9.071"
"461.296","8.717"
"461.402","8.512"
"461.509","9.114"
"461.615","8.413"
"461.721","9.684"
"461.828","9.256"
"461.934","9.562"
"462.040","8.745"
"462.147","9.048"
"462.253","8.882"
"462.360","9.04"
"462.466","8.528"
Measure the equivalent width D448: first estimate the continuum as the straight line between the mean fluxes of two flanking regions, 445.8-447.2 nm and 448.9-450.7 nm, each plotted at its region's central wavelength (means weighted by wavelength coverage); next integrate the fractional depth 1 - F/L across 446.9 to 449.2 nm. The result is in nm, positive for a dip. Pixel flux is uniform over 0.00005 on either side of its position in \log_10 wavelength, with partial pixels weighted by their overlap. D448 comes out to -0.09 nm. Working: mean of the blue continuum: 7.82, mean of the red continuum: 8.56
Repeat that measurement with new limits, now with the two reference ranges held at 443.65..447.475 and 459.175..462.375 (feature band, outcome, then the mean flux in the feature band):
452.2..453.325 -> 0.044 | 8.01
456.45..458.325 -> 0.013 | 8.52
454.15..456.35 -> -0.028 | 8.59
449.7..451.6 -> -0.111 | 8.71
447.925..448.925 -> -0.046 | 8.49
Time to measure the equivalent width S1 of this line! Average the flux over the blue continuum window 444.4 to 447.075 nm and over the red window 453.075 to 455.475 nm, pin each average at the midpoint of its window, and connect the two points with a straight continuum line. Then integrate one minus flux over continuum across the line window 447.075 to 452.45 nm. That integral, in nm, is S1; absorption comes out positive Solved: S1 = -0.33 nm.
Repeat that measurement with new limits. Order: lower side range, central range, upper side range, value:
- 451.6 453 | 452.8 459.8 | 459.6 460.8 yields 0.03 nm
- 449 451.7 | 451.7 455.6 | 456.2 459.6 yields 0.07 nm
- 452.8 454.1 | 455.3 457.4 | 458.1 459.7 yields -0.09 nm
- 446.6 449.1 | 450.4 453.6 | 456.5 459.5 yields 0.02 nm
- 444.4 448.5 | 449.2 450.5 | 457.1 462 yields -0.07 nm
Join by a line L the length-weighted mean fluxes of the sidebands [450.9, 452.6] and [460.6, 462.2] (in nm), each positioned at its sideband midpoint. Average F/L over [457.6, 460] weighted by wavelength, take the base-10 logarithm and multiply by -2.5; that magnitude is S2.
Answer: 0.08 mag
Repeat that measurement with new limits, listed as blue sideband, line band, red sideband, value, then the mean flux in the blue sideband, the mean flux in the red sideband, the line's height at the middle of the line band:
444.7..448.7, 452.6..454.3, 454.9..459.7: 0.03 mag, 8.18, 8.52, 8.4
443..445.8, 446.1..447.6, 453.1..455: -0.01 mag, 7.96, 8.47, 8.09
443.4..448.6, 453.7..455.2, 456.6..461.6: -0.03 mag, 8.08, 8.58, 8.4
